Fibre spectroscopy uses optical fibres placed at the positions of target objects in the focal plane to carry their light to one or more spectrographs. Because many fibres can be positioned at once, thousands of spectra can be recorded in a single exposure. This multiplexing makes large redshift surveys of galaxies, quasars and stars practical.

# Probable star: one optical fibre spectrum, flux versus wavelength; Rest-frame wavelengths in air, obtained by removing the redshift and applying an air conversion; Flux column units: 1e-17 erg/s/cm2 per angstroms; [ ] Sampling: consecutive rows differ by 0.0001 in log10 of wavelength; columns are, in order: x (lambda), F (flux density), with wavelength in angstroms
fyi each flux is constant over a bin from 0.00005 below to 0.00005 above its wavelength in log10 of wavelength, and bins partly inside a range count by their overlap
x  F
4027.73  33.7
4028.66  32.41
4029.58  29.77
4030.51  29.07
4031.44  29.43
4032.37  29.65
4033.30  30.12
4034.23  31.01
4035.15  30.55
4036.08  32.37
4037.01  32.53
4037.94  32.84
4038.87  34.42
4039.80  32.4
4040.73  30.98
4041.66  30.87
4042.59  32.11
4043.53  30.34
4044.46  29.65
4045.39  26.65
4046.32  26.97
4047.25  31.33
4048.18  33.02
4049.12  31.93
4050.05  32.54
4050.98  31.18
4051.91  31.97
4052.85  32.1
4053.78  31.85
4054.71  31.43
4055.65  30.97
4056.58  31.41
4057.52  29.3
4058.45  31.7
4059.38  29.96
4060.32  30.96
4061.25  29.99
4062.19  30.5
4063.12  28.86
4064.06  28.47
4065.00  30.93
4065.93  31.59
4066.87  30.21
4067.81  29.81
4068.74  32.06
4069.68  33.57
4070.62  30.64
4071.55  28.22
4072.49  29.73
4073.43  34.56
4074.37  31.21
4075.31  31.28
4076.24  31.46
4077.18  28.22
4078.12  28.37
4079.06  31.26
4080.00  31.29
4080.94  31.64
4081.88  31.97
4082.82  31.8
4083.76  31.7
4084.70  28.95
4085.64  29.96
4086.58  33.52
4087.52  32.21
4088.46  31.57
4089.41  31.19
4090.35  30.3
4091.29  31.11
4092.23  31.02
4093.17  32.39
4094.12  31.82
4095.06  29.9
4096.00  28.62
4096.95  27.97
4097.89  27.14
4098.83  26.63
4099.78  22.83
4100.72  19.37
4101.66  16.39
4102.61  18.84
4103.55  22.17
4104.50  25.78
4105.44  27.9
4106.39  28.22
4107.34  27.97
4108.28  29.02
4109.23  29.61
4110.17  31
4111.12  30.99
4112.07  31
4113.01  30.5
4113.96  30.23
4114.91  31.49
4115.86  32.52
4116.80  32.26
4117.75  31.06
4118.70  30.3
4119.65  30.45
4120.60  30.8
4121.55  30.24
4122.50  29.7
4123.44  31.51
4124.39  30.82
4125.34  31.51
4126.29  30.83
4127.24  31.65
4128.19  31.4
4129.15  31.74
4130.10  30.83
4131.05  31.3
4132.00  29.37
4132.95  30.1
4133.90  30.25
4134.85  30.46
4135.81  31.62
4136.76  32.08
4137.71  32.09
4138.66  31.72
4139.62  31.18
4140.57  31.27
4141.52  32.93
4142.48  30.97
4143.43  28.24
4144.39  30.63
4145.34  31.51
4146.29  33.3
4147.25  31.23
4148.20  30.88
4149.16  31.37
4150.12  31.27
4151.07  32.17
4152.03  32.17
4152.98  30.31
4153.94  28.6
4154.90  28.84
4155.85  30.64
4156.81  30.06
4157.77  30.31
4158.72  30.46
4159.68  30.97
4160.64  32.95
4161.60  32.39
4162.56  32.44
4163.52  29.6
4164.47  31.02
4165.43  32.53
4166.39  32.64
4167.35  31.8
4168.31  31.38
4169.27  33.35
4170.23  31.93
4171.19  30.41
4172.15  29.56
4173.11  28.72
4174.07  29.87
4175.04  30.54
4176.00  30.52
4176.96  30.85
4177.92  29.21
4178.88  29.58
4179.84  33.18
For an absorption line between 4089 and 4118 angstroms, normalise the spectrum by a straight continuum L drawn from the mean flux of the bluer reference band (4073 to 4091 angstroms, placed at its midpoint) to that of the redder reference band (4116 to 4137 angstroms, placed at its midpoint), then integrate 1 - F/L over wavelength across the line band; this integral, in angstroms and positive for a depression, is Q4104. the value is 2.6 angstroms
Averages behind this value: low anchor 31.2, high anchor 30.9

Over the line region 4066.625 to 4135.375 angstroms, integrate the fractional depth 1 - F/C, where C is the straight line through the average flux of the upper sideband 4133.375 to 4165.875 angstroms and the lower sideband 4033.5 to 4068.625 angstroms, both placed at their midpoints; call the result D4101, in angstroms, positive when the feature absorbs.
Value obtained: 2.8 angstroms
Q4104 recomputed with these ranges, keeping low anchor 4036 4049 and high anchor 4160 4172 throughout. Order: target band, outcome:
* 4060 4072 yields 0.3 angstroms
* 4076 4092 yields 0.2 angstroms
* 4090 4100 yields 0.7 angstroms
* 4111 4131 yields 0.3 angstroms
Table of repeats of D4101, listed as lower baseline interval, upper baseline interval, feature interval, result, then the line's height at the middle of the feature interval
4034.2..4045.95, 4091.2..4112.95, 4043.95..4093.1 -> -2.4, 29.4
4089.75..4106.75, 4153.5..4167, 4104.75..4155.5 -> -3.4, 28.9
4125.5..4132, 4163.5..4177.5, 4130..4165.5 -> 0.1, 31.1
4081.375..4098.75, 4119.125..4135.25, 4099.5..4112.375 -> 2.1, 30.7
